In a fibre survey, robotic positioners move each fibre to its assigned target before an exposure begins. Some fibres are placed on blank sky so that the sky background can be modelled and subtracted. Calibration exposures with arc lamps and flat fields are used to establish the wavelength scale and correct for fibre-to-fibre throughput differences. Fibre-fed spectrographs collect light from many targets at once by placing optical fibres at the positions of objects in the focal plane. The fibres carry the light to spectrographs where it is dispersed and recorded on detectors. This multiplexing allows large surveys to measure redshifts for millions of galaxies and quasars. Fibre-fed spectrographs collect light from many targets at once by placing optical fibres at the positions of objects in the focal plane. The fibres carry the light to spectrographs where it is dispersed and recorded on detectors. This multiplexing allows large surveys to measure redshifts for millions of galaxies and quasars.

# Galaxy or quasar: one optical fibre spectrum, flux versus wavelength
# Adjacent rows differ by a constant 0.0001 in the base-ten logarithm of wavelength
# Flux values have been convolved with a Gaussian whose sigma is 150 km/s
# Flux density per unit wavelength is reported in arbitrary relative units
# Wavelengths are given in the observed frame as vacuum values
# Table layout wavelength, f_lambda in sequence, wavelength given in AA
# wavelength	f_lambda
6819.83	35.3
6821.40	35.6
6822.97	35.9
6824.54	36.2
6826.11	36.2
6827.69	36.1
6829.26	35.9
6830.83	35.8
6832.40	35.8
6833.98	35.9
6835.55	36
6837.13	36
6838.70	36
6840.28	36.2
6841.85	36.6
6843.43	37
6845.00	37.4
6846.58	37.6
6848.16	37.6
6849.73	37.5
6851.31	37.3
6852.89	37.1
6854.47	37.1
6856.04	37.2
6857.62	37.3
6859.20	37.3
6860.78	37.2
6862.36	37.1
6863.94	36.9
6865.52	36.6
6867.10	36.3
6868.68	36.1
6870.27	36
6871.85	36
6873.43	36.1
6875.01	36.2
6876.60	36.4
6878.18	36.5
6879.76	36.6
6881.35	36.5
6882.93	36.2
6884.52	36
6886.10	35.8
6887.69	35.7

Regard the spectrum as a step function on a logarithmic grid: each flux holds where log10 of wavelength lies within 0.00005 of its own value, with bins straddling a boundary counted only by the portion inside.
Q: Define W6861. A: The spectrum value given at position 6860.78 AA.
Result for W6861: 37.2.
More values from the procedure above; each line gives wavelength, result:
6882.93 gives 36.2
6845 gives 37.4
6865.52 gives 36.6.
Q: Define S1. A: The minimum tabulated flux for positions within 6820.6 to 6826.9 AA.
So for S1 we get 35.6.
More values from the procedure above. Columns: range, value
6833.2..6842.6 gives 35.9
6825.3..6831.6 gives 35.8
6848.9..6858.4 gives 37.1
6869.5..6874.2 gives 36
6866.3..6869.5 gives 36.1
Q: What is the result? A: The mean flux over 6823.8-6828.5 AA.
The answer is 36.1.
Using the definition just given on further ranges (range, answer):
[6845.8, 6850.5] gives 37.6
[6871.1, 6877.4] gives 36.2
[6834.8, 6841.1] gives 36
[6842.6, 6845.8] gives 37.2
